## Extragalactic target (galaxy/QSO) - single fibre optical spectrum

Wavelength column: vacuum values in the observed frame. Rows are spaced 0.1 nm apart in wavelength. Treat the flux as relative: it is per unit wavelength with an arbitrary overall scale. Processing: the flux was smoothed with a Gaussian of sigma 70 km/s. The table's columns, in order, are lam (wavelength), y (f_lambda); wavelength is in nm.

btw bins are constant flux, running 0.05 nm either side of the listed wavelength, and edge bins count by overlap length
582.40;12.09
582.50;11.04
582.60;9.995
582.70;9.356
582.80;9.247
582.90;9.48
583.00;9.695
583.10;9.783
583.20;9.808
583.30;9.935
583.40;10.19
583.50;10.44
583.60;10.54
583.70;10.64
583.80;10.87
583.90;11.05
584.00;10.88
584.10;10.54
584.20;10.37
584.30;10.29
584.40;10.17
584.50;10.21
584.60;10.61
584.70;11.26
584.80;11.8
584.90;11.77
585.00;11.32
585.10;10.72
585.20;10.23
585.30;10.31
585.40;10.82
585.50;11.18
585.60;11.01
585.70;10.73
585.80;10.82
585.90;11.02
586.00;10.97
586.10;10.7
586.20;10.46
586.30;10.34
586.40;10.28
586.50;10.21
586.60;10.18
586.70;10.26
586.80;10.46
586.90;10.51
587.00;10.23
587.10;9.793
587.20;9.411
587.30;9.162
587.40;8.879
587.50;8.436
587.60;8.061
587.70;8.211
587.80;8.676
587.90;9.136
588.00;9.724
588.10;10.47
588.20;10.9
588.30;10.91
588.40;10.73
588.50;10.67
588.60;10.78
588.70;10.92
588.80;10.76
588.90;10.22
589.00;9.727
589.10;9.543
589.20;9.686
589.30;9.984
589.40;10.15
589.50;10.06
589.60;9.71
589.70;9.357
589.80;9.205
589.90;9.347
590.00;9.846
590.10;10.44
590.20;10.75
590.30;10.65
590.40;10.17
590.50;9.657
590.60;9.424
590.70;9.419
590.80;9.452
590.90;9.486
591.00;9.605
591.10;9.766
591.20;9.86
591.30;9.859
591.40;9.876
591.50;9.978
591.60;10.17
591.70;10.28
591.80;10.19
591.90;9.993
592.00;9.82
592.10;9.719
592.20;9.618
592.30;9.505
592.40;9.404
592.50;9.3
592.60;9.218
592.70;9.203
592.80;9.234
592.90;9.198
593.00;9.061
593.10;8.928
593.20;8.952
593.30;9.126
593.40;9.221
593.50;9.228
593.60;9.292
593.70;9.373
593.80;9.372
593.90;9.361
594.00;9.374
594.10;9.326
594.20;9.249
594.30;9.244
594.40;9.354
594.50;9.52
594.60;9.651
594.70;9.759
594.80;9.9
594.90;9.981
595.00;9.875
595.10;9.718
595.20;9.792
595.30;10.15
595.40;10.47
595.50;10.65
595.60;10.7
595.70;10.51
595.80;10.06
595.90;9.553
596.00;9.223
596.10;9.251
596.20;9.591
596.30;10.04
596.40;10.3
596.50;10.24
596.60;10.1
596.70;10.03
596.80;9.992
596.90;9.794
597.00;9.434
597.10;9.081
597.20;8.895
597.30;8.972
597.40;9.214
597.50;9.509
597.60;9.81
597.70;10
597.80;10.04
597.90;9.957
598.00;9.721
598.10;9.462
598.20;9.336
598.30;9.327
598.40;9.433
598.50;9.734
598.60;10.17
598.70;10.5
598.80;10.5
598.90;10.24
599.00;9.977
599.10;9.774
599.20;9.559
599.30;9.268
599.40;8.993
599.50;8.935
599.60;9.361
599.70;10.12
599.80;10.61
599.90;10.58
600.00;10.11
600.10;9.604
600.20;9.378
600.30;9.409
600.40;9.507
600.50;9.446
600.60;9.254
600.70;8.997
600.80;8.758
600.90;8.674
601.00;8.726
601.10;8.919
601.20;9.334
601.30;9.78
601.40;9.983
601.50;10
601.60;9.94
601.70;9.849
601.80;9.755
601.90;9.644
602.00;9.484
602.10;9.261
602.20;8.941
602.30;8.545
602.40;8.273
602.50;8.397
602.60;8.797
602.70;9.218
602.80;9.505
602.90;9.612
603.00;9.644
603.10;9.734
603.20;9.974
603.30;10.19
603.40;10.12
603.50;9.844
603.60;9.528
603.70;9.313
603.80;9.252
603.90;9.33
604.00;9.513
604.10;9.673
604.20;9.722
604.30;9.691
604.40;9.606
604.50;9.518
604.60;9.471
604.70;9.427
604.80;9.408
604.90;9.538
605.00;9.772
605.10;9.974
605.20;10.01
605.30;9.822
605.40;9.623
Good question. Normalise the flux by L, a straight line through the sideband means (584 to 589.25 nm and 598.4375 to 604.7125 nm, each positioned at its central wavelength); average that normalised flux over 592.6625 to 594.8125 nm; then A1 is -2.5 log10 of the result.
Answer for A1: 0.07 mag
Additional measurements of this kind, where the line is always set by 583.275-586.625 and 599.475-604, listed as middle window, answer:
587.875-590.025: 0.03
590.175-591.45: 0.05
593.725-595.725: 0.02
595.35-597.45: 0.00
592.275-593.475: 0.10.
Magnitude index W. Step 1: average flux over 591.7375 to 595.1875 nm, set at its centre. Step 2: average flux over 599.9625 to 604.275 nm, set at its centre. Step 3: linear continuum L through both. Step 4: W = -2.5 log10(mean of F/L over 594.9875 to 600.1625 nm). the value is -0.04 mag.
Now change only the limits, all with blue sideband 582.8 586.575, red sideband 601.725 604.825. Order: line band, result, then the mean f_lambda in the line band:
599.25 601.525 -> 0.02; 9.46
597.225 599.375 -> 0.00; 9.72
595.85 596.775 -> 0.00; 9.82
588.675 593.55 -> 0.05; 9.71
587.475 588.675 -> 0.06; 9.78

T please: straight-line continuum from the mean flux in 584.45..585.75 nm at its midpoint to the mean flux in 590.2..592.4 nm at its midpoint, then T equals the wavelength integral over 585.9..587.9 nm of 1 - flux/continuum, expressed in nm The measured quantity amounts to 0.16 nm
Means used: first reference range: 10.9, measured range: 9.77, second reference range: 9.84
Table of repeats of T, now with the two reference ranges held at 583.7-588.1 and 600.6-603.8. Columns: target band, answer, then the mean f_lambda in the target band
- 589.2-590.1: 0.03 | 9.75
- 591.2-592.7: 0.03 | 9.76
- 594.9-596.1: -0.03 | 10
